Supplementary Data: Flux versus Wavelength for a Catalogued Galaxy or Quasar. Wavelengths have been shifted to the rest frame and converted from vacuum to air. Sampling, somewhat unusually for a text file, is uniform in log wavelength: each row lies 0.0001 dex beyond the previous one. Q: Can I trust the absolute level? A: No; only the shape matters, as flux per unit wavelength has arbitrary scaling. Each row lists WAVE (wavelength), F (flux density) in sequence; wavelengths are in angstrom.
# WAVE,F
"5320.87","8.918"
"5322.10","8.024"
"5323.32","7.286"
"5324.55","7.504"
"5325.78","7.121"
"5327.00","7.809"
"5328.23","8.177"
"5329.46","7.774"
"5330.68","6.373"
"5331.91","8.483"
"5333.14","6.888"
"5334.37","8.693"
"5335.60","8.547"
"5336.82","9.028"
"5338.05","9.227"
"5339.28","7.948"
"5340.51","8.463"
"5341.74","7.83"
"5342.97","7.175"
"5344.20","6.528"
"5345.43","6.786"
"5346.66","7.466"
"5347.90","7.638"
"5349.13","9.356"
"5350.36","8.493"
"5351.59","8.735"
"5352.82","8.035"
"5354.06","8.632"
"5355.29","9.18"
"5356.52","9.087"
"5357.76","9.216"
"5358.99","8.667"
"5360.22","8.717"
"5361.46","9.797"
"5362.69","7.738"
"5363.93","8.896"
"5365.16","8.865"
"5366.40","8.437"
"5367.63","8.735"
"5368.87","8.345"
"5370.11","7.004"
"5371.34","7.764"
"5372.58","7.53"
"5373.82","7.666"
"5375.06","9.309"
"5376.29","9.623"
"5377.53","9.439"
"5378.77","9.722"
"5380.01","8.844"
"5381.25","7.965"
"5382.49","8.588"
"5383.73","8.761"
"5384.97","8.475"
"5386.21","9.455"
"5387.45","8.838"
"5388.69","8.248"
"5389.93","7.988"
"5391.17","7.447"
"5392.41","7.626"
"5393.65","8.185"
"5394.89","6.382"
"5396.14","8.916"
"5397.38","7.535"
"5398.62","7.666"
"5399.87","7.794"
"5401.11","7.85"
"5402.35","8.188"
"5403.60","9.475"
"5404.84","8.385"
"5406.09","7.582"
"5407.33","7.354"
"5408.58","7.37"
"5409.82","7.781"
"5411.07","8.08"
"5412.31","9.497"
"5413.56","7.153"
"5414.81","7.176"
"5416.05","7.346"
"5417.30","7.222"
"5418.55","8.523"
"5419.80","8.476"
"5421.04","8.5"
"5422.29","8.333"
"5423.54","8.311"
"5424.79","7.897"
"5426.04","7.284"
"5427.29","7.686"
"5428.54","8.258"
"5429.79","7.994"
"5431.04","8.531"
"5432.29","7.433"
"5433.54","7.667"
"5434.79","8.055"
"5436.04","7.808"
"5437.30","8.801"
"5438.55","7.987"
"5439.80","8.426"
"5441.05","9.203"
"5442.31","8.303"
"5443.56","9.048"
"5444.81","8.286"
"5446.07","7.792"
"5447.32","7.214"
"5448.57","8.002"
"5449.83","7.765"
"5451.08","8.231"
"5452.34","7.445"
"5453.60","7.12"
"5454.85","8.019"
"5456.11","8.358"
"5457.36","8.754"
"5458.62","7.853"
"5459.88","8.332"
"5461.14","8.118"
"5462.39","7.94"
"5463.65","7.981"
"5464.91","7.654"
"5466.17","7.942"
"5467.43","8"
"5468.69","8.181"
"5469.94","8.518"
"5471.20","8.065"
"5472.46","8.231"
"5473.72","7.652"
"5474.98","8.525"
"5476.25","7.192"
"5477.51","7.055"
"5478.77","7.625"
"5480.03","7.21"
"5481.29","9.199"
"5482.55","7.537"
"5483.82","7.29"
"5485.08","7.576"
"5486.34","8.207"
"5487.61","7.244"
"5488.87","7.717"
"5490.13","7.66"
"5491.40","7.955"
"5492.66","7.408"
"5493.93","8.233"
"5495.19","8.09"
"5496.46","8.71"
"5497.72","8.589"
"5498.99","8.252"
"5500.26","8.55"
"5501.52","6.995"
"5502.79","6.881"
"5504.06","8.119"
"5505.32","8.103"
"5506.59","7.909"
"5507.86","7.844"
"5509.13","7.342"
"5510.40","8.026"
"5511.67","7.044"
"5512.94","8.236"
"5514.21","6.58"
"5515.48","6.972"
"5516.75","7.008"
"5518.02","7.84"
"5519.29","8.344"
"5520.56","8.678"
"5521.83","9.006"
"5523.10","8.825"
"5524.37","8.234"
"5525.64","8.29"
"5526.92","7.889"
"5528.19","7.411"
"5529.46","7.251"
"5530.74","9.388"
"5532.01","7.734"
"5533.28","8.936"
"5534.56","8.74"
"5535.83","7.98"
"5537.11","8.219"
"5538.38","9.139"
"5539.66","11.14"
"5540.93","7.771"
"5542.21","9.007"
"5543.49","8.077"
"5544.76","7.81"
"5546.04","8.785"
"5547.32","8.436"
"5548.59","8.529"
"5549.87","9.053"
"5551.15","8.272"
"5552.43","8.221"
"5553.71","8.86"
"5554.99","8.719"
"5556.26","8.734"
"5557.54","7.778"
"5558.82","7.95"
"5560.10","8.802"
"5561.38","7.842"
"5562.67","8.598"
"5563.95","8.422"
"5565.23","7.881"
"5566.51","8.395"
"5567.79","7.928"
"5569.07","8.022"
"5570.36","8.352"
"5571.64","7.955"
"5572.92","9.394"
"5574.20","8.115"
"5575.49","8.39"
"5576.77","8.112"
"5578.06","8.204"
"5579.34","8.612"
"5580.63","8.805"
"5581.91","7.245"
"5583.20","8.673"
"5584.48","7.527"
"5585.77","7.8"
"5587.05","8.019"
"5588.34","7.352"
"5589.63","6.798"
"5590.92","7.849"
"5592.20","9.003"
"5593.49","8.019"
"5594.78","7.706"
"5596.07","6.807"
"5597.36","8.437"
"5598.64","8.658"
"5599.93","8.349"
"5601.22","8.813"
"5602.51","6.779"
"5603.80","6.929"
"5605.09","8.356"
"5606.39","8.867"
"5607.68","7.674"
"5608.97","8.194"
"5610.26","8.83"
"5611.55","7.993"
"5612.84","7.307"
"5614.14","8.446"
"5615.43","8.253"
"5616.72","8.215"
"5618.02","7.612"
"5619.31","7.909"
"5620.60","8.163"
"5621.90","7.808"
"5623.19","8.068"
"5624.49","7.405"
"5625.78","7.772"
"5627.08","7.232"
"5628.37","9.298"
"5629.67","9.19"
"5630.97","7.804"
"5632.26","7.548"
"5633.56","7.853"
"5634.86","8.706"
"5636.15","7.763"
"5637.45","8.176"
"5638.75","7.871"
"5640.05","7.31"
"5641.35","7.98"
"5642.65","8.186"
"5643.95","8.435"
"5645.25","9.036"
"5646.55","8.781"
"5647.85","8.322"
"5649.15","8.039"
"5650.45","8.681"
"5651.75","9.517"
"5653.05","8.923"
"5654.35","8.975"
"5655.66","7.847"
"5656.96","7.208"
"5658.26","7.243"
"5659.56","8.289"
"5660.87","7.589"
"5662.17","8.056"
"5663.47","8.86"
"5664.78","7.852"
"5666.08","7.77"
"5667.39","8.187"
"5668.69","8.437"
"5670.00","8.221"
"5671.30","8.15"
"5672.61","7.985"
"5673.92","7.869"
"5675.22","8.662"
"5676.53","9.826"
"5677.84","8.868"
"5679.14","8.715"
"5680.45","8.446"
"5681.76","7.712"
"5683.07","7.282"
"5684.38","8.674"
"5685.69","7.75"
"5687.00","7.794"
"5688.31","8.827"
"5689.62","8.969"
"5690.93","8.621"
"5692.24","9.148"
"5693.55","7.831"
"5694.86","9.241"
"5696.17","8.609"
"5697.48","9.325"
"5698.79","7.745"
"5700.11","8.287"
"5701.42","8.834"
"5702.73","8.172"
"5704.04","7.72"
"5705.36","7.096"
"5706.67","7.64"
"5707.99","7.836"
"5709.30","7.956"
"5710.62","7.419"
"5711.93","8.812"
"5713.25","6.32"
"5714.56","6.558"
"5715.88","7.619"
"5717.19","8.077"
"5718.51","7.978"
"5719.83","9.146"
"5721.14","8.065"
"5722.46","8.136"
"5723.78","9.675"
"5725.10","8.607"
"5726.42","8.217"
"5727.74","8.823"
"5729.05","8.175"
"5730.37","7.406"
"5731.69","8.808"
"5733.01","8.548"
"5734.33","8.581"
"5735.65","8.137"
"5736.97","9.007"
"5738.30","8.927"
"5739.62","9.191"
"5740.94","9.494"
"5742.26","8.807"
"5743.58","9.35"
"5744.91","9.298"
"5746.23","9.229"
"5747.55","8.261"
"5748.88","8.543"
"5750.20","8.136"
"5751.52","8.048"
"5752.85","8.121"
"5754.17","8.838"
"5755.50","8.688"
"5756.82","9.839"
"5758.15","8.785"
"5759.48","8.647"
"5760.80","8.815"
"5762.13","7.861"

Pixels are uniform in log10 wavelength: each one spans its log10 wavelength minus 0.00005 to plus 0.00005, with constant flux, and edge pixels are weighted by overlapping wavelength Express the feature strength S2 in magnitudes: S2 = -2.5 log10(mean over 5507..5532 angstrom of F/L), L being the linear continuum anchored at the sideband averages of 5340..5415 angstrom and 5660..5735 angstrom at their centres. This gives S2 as 0.05 mag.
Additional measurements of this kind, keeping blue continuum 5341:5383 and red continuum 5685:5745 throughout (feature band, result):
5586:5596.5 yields 0.09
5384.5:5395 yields 0.03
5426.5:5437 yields 0.06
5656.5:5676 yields 0.04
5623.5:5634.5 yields 0.04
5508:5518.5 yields 0.14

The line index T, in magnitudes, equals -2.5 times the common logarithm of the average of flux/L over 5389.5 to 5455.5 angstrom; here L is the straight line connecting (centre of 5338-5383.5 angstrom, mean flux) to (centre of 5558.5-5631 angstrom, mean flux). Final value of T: 0.05 mag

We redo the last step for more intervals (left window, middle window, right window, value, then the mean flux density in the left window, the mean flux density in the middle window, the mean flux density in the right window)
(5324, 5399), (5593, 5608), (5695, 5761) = 0.05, 8.26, 7.95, 8.41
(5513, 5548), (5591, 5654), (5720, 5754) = 0.04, 8.28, 8.15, 8.64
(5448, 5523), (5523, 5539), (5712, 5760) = -0.04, 7.89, 8.29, 8.51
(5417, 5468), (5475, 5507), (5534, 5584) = 0.05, 8.07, 7.82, 8.43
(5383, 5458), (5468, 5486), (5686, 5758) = 0.04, 8.06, 7.86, 8.42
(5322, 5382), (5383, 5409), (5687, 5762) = 0.03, 8.26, 8.08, 8.44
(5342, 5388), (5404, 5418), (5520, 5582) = 0.09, 8.47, 7.76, 8.42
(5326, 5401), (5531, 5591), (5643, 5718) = -0.01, 8.27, 8.33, 8.22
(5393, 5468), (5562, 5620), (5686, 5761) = 0.02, 8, 8.08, 8.43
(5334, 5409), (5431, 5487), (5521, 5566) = 0.05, 8.32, 8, 8.45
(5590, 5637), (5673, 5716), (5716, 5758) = 0.03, 8.04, 8.19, 8.64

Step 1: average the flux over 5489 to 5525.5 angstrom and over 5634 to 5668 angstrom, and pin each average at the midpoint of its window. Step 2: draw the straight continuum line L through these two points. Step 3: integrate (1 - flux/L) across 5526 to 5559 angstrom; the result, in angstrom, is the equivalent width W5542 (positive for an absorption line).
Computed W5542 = -1.96 angstrom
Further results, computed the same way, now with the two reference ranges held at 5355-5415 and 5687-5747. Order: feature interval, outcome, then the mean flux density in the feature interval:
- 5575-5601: 1.1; 8.03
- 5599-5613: 0.6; 8.04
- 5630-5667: 0.9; 8.17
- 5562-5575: 0.1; 8.3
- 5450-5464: 0.6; 8.01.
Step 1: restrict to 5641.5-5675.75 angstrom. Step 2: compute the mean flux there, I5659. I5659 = 8.27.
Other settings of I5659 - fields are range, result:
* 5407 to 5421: 7.86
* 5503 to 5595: 8.19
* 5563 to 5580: 8.3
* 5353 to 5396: 8.5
